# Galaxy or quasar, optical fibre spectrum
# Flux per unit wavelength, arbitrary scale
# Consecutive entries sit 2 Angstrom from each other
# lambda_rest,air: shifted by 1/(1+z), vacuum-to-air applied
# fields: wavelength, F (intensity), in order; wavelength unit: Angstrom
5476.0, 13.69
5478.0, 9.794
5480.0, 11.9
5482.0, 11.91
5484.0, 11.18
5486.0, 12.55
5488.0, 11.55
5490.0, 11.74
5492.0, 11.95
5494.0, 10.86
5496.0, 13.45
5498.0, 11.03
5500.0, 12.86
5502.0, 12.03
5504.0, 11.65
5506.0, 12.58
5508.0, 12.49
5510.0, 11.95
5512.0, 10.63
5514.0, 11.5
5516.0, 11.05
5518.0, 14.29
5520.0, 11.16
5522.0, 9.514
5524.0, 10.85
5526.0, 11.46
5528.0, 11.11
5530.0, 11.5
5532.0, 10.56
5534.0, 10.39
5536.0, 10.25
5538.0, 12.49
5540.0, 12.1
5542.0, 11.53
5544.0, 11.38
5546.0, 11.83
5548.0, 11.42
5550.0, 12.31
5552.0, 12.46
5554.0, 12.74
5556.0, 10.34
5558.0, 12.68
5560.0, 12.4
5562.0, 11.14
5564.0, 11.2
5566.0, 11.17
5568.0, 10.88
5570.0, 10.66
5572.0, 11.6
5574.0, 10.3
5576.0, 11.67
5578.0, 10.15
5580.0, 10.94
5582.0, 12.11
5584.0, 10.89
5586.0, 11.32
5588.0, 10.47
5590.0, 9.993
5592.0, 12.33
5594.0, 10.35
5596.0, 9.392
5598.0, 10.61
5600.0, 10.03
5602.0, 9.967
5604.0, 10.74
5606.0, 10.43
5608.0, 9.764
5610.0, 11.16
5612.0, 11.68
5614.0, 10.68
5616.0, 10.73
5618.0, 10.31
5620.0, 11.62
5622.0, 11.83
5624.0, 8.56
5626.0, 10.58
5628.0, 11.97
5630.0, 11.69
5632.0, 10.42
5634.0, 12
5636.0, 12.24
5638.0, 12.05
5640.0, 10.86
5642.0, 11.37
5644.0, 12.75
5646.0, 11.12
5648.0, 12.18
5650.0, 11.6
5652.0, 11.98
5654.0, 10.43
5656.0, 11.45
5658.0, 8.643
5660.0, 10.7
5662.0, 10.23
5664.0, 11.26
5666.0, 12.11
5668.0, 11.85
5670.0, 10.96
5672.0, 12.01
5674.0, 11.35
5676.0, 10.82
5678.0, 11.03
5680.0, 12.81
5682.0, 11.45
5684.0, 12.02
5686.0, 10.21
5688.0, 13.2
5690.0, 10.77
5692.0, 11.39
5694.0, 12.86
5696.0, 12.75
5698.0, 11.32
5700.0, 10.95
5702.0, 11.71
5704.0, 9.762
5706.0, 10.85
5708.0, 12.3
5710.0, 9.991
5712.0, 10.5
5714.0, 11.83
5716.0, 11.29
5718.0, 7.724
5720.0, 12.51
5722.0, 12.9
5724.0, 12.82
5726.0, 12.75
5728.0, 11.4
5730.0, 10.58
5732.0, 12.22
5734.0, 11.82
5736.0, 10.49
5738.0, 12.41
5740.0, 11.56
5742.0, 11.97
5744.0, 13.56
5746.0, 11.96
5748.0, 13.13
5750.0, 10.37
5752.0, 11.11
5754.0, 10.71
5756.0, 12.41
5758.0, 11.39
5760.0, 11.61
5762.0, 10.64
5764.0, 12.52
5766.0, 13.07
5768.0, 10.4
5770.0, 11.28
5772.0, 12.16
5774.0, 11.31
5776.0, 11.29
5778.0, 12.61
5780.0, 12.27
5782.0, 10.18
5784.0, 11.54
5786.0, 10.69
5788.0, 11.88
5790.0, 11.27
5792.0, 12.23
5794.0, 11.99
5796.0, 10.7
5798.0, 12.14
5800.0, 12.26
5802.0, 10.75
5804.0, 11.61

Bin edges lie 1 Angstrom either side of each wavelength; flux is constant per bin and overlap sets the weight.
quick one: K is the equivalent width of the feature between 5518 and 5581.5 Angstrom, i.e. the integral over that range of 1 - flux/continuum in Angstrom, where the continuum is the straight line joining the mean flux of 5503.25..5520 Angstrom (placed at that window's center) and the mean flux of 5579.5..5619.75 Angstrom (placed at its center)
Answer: 0.39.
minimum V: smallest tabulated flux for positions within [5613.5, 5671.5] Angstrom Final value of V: 8.56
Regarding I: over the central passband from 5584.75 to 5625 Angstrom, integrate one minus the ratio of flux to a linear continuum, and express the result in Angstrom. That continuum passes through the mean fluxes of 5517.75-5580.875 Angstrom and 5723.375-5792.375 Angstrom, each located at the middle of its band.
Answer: 3.0 Angstrom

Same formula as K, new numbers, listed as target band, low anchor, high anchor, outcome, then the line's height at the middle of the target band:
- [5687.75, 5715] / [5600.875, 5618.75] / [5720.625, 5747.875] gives 0.7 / 11.7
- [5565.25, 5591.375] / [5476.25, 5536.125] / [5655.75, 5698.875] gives 1.3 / 11.5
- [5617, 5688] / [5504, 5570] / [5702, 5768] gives 1.5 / 11.5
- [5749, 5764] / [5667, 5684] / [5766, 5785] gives 0.4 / 11.5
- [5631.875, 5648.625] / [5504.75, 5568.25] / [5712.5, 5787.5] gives -0.2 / 11.6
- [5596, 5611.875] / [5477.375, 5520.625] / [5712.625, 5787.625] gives 1.8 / 11.8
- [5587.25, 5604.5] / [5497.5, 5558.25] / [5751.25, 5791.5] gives 1.7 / 11.6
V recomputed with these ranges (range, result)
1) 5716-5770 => 7.724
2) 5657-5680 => 8.643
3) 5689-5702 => 10.77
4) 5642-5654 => 10.43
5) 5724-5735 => 10.58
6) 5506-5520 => 10.63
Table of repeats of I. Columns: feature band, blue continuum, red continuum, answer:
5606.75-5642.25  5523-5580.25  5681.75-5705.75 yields 1.1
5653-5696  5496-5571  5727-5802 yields 1.0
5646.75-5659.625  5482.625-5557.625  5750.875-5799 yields 0.6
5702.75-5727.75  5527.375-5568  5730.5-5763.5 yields 0.9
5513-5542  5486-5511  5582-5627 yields 0.9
